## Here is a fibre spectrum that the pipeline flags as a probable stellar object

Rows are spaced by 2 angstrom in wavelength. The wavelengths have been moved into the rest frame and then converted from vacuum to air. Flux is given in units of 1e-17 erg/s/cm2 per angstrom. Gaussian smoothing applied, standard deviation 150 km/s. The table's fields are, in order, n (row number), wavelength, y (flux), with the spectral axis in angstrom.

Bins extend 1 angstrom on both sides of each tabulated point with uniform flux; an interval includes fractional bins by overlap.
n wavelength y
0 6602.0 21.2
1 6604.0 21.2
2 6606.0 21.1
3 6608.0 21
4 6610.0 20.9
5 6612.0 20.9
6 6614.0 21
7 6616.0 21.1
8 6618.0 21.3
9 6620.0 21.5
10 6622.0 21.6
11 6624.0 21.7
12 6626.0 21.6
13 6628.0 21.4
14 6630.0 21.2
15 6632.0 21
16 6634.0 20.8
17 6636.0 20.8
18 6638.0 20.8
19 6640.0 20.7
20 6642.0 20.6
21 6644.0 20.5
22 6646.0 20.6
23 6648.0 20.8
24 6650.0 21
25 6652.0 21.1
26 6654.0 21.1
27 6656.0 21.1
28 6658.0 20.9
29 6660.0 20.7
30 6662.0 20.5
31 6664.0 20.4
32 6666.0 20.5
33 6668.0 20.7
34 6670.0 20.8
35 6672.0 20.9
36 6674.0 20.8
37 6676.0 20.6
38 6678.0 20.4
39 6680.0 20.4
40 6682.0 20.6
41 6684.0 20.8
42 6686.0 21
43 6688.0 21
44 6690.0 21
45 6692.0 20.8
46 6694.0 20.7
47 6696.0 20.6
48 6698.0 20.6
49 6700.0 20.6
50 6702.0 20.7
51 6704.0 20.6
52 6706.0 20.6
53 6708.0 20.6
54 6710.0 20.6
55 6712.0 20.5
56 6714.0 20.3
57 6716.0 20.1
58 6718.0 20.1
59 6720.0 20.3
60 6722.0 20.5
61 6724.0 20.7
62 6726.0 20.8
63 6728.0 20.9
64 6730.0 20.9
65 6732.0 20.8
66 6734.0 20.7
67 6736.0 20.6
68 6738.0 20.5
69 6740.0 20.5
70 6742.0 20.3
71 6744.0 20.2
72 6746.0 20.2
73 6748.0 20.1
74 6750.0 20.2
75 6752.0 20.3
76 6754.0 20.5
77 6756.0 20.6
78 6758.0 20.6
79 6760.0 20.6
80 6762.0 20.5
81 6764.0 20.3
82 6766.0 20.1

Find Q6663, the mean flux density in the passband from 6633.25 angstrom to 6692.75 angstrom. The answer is 20.8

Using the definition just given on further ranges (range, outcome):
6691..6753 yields 20.5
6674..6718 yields 20.6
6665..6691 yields 20.7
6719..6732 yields 20.7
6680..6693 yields 20.8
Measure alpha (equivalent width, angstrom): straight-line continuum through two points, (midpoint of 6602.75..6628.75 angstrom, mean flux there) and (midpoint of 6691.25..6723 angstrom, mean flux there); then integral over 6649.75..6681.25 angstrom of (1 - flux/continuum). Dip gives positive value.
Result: 0.2 angstrom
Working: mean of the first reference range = 21.3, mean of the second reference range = 20.5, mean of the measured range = 20.7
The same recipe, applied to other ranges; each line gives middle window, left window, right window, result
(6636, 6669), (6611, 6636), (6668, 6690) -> 0.4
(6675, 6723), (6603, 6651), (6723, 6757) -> 0.3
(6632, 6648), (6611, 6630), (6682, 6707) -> 0.4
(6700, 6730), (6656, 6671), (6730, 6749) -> 0.0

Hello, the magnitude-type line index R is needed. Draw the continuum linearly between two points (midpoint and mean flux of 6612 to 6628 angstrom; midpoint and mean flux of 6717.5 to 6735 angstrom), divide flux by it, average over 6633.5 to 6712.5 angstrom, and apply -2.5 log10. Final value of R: 0.01 mag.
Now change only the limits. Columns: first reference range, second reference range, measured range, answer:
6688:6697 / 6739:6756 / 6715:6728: 0.00 mag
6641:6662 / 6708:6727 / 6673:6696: -0.01 mag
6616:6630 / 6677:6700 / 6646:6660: 0.01 mag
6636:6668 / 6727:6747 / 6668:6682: 0.00 mag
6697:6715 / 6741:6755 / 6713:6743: -0.01 mag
